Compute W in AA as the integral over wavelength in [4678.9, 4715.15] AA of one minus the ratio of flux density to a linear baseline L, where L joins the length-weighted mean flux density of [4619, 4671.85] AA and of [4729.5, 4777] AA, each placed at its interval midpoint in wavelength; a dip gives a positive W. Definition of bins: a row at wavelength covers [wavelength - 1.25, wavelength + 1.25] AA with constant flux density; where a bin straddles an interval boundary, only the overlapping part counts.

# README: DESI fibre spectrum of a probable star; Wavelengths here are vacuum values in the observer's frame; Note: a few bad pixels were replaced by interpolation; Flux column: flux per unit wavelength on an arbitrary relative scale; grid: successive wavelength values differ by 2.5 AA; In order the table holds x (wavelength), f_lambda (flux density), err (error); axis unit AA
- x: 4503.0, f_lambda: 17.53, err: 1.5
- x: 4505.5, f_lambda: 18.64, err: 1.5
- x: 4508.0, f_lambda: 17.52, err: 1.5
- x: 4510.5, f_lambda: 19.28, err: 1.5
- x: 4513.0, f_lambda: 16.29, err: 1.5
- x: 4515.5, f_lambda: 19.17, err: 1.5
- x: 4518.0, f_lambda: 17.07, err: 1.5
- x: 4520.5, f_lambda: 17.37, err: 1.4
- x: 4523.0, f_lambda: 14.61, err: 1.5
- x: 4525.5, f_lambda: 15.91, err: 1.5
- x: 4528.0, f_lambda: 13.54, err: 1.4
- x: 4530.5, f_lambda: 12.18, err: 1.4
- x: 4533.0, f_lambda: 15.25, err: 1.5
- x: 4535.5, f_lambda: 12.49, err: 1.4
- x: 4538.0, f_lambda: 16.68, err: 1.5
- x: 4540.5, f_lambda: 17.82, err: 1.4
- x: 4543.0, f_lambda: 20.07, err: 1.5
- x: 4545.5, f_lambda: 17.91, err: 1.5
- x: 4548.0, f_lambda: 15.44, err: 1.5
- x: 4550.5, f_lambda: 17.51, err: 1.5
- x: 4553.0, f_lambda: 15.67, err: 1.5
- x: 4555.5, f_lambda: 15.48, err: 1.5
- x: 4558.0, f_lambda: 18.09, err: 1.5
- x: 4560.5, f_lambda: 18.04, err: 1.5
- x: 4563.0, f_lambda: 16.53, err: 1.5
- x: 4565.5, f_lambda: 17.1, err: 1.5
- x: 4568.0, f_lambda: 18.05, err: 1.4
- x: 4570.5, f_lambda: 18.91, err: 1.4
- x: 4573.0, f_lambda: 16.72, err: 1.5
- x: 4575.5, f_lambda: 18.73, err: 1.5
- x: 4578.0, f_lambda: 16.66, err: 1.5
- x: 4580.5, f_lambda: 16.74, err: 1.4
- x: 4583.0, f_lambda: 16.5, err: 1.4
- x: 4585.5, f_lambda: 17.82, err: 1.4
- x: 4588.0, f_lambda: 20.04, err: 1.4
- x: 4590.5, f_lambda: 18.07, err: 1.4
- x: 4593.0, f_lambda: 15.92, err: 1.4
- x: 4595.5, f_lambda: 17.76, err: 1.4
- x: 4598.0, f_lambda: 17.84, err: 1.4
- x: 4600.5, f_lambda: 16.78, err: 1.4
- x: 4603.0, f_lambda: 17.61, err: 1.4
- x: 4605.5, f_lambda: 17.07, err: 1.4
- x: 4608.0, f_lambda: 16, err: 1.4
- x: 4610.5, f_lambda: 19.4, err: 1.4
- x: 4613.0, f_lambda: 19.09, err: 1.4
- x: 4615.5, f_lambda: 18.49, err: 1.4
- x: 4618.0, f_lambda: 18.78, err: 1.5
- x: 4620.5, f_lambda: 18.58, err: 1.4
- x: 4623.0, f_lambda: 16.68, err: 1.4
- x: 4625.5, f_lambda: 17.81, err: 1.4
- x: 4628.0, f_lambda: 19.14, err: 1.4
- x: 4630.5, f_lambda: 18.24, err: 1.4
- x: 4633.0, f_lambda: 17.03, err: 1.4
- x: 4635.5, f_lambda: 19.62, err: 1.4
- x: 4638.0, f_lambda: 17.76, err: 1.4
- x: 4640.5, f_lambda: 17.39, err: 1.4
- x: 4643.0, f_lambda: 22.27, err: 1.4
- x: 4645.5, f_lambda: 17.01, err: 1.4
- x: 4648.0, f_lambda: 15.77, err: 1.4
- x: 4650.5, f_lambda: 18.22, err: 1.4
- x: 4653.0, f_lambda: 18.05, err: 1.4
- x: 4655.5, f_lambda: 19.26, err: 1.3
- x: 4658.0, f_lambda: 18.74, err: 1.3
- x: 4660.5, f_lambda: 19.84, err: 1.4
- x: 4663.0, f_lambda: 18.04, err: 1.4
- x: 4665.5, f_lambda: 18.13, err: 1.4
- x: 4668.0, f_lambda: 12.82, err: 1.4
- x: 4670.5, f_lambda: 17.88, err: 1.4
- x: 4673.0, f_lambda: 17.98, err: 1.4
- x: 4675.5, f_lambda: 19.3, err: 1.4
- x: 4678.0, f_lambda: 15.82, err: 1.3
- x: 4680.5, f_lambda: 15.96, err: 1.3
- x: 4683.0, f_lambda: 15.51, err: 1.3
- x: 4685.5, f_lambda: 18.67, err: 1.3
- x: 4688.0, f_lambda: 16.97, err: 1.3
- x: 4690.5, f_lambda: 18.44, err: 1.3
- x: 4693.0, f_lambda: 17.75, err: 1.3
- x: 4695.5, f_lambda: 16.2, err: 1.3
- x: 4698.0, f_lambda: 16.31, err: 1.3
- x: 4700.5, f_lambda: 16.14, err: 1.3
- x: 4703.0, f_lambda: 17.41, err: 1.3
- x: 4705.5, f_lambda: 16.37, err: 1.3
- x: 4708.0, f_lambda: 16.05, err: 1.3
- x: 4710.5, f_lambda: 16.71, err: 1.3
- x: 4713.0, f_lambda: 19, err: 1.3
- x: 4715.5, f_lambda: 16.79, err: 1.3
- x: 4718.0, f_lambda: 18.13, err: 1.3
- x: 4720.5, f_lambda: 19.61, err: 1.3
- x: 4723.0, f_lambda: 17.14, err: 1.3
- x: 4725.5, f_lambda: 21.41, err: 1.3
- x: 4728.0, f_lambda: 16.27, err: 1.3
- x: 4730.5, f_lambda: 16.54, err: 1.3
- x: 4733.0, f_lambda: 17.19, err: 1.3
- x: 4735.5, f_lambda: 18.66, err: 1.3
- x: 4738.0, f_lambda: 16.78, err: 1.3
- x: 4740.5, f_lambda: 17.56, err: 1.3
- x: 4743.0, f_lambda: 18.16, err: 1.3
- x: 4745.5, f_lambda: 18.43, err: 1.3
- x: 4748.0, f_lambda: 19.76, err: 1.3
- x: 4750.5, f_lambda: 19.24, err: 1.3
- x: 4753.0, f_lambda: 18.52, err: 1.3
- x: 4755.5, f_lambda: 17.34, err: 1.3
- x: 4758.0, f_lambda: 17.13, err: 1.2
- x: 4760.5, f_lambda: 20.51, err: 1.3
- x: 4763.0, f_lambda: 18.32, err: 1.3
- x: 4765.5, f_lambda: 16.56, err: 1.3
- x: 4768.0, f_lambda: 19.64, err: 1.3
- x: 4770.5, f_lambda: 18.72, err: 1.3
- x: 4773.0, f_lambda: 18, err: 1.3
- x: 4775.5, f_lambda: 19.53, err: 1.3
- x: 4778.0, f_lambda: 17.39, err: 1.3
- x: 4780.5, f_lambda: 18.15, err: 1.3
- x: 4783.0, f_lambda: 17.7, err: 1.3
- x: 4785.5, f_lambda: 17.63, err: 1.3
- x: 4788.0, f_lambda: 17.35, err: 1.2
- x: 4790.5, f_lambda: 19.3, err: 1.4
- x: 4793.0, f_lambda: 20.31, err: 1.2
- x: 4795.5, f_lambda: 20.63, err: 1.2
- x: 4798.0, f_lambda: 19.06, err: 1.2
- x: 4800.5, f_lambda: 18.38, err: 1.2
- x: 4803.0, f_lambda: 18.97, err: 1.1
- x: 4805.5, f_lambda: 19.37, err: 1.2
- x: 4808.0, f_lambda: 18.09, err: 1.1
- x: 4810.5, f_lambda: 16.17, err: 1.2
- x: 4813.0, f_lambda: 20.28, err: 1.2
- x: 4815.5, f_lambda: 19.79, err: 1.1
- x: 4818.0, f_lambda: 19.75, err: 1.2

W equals 2.4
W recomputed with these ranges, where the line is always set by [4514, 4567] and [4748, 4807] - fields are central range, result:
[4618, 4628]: -0.49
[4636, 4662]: -1.57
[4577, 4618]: -1.77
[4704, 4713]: 0.60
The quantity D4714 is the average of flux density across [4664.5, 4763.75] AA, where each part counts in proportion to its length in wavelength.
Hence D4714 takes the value 17.6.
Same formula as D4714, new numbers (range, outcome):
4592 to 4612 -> 17.3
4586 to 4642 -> 18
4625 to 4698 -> 17.8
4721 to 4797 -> 18.3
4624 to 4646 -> 18.5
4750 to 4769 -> 18.4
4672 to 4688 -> 17.2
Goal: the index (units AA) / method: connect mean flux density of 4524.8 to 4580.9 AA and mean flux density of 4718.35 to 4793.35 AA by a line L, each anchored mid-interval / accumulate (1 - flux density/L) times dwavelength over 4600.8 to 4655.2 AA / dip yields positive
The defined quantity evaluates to -2.78 AA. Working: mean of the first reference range 16.6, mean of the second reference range 18.3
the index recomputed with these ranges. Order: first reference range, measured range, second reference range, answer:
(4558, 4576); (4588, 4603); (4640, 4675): 0.23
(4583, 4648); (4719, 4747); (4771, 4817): 0.69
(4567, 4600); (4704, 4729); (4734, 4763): 0.64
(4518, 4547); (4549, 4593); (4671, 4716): -3.39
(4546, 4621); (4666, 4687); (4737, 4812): 1.36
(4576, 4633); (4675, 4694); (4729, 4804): 0.89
